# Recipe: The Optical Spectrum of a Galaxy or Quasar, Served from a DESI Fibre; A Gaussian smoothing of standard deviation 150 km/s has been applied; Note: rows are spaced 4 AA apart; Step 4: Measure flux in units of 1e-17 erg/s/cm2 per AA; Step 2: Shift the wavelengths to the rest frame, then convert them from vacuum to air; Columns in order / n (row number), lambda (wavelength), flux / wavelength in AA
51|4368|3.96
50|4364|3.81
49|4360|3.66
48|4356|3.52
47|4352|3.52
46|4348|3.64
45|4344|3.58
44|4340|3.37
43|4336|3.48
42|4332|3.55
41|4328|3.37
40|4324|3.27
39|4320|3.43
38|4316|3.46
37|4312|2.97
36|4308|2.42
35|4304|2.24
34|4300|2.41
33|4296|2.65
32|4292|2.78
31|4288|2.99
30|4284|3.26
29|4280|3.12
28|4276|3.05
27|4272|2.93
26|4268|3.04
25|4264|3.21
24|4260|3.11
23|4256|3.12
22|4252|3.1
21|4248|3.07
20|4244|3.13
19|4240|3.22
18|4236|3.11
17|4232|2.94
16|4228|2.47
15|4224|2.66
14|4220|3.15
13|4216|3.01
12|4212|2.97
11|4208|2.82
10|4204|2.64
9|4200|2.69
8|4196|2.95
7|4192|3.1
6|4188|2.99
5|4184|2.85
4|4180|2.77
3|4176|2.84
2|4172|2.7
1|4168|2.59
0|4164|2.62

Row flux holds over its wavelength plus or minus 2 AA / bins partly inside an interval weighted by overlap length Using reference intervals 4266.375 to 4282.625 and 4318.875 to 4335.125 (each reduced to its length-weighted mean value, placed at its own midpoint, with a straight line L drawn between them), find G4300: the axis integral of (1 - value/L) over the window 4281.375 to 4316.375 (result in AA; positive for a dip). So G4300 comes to 4.8 AA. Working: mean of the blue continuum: 3.04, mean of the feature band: 2.77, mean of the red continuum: 3.41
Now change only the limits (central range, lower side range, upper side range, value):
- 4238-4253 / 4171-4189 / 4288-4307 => -2.5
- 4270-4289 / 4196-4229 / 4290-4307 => -3.6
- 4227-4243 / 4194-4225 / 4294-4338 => -0.4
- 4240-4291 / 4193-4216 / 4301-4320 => -4.7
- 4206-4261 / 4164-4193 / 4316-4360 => 1.0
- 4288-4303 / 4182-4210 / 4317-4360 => 3.0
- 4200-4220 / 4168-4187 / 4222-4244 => -0.1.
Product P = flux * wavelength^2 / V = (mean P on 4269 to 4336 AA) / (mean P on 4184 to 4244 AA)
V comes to 1.08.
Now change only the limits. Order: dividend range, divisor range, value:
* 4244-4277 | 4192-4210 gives 1.13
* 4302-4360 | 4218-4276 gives 1.13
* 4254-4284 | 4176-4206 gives 1.12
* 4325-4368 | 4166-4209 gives 1.36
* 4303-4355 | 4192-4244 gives 1.19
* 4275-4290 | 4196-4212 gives 1.16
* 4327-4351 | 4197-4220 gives 1.30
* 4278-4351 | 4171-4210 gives 1.16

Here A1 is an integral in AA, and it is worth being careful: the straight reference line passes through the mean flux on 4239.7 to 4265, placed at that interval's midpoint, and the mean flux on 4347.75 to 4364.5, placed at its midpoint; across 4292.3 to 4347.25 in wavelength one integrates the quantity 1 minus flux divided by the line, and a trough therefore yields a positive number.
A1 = 5.7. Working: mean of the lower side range 3.13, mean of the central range 3.1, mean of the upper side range 3.61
